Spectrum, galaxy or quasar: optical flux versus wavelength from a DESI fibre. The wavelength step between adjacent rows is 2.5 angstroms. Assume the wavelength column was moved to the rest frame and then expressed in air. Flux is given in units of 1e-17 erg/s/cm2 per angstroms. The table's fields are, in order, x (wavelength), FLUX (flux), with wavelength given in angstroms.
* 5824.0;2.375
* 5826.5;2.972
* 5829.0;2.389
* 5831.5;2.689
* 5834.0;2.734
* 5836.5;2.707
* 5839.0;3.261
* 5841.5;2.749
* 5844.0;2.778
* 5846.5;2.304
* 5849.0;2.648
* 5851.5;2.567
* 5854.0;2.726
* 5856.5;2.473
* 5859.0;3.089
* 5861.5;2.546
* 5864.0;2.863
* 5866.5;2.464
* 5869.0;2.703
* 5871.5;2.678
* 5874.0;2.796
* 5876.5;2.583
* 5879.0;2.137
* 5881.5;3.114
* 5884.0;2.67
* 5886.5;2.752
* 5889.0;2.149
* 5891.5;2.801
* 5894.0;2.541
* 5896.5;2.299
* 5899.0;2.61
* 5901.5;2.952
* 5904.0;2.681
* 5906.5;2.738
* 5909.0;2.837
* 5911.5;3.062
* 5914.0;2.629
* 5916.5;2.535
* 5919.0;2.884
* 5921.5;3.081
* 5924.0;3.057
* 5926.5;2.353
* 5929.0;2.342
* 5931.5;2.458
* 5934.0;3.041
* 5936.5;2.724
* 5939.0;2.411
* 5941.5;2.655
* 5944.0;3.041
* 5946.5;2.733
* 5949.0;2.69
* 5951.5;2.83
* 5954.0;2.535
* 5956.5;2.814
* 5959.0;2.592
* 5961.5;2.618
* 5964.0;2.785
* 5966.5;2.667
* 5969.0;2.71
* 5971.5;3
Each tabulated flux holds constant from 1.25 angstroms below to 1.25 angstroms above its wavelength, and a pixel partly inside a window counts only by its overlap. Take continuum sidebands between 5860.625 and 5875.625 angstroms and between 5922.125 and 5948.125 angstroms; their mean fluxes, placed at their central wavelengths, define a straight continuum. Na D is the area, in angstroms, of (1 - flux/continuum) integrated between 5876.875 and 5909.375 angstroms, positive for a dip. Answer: 0.62 angstroms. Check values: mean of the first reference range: 2.68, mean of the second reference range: 2.69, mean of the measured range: 2.63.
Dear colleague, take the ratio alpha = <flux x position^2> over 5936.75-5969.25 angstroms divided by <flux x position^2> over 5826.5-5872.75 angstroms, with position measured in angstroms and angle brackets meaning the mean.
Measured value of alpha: 1.04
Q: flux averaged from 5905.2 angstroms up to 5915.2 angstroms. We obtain 2.82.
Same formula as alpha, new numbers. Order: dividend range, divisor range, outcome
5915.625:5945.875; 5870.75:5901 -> 1.06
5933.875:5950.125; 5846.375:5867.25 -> 1.06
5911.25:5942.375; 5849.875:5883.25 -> 1.03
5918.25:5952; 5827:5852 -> 1.05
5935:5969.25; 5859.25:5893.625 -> 1.05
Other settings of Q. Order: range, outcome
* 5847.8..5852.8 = 2.61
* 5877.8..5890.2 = 2.57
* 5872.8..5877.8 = 2.68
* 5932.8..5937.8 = 2.88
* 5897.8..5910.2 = 2.76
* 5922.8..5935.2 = 2.65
